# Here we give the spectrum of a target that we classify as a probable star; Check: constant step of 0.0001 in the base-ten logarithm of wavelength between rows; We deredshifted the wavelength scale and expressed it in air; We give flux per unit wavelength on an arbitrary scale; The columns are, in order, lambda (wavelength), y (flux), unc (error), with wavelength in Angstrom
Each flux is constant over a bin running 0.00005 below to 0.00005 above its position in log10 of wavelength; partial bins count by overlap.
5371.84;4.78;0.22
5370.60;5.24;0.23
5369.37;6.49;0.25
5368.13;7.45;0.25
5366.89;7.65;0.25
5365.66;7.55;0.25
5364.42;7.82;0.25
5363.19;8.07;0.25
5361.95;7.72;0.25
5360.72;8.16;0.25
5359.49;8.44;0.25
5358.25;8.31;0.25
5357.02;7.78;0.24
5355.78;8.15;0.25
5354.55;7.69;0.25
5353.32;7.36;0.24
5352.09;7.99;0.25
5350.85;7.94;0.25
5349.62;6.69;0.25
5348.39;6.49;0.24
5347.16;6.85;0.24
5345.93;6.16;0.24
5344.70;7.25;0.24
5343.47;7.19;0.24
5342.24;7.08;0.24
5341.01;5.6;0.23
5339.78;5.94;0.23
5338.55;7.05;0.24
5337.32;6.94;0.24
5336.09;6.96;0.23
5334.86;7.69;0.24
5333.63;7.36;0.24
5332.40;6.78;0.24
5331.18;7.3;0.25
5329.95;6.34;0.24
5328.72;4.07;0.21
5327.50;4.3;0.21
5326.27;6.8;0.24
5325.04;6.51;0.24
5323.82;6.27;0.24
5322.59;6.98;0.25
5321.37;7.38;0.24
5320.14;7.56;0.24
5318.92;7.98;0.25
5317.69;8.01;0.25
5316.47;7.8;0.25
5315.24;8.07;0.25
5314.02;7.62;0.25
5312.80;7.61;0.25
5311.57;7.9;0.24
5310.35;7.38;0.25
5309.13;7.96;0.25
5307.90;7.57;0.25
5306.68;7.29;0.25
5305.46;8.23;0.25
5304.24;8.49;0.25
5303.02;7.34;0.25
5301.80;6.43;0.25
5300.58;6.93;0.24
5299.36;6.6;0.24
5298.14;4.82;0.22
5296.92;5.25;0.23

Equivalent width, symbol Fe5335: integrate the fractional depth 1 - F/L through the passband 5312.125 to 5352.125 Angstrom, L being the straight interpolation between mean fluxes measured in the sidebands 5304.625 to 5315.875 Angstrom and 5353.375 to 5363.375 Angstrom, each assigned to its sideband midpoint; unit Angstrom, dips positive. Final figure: 4.8 Angstrom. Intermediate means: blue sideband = 7.75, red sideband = 8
